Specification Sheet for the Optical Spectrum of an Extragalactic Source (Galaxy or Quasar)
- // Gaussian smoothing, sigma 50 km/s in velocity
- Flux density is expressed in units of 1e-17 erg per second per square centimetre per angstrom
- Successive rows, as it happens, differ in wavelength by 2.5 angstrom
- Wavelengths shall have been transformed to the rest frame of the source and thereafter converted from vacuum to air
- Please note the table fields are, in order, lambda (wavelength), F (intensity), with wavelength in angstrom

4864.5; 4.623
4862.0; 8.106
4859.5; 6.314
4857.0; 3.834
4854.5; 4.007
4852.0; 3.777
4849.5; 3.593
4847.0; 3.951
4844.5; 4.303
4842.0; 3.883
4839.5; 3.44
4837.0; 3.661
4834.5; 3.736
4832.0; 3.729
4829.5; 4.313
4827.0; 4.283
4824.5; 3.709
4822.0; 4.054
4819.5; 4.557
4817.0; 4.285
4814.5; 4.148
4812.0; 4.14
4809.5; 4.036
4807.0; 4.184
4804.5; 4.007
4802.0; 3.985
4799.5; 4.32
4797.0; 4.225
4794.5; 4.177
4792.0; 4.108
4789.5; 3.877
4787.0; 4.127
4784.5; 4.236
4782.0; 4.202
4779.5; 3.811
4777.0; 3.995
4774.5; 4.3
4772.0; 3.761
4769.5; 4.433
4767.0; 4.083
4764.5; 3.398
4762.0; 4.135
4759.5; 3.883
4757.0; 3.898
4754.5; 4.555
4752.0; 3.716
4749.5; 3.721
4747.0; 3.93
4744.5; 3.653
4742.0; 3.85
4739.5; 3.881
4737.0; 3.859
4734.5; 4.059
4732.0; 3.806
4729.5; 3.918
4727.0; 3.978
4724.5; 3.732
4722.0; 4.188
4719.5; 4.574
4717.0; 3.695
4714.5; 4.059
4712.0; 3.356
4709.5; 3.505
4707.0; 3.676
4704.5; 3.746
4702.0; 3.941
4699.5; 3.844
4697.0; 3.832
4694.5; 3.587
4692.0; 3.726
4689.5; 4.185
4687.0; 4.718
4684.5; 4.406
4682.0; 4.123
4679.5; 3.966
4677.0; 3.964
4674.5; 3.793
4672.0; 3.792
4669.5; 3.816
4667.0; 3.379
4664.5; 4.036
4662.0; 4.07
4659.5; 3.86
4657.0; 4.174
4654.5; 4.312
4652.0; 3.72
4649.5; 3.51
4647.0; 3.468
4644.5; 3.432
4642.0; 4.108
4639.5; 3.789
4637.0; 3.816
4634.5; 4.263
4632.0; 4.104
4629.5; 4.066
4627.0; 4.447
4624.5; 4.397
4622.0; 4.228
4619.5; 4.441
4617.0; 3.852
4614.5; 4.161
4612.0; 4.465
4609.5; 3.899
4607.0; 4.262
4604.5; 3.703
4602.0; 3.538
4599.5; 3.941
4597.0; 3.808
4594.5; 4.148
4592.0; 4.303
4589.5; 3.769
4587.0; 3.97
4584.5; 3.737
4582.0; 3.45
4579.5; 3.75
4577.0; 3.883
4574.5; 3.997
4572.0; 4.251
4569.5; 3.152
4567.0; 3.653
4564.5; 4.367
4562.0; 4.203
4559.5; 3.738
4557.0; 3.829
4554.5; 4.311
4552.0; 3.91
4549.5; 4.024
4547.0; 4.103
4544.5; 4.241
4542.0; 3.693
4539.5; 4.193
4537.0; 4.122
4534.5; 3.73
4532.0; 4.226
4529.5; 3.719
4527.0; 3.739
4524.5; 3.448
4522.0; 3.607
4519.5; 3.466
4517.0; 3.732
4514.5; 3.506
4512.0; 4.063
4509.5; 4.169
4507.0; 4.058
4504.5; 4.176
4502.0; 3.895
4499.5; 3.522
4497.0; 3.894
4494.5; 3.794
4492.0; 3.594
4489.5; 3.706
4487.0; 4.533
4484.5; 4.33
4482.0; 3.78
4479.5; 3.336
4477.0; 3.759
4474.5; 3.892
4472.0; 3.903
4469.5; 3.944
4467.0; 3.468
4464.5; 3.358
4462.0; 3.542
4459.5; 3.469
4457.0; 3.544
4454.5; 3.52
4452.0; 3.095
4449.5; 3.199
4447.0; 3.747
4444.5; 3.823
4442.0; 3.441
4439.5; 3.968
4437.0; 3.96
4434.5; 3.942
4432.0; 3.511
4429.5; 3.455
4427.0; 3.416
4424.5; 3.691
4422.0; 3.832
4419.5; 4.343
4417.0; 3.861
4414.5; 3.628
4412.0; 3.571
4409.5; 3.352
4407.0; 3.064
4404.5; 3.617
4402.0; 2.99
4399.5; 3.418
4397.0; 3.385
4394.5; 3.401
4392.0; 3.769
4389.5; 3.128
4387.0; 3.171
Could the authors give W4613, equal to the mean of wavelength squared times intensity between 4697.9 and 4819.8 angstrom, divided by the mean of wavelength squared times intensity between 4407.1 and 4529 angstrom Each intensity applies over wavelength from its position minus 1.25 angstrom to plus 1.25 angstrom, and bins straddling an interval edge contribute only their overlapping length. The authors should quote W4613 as 1.2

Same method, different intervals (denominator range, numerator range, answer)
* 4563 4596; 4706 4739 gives 1.06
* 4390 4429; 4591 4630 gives 1.27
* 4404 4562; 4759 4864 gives 1.28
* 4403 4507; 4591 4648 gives 1.17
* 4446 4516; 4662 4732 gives 1.15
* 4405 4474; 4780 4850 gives 1.32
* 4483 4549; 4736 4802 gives 1.15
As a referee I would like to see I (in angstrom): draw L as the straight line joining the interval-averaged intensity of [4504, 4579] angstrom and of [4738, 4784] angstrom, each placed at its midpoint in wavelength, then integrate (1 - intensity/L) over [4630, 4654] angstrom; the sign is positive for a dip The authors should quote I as 0.6 angstrom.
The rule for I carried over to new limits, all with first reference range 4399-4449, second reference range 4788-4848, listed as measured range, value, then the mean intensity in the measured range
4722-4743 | 0.3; 3.9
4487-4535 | -1.2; 3.81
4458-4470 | 0.5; 3.53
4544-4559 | -1.1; 4.04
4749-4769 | 0.2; 3.95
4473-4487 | -0.7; 3.88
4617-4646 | -1.8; 4.08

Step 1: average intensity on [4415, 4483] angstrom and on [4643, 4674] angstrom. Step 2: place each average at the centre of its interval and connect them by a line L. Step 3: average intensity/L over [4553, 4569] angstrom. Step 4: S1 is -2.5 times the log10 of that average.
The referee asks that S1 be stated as -0.07 mag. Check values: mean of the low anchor 3.66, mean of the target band 3.97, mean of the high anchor 3.8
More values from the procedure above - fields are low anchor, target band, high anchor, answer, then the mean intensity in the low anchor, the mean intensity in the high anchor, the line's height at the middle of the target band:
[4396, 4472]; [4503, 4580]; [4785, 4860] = -0.05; 3.58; 4.07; 3.71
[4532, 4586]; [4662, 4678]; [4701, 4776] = 0.03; 3.93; 3.91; 3.92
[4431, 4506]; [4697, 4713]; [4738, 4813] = 0.07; 3.72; 4.02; 3.95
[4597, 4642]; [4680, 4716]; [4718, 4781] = 0.03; 4.07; 3.96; 4.01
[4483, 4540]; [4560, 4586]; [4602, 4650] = 0.03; 3.87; 4.02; 3.95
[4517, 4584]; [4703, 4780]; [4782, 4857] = 0.02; 3.87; 4.03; 3.98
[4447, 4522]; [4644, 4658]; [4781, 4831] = 0.05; 3.73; 4.15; 3.95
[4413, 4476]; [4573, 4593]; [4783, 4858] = -0.02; 3.66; 4.02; 3.8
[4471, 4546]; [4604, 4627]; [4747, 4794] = -0.07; 3.86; 4.01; 3.92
